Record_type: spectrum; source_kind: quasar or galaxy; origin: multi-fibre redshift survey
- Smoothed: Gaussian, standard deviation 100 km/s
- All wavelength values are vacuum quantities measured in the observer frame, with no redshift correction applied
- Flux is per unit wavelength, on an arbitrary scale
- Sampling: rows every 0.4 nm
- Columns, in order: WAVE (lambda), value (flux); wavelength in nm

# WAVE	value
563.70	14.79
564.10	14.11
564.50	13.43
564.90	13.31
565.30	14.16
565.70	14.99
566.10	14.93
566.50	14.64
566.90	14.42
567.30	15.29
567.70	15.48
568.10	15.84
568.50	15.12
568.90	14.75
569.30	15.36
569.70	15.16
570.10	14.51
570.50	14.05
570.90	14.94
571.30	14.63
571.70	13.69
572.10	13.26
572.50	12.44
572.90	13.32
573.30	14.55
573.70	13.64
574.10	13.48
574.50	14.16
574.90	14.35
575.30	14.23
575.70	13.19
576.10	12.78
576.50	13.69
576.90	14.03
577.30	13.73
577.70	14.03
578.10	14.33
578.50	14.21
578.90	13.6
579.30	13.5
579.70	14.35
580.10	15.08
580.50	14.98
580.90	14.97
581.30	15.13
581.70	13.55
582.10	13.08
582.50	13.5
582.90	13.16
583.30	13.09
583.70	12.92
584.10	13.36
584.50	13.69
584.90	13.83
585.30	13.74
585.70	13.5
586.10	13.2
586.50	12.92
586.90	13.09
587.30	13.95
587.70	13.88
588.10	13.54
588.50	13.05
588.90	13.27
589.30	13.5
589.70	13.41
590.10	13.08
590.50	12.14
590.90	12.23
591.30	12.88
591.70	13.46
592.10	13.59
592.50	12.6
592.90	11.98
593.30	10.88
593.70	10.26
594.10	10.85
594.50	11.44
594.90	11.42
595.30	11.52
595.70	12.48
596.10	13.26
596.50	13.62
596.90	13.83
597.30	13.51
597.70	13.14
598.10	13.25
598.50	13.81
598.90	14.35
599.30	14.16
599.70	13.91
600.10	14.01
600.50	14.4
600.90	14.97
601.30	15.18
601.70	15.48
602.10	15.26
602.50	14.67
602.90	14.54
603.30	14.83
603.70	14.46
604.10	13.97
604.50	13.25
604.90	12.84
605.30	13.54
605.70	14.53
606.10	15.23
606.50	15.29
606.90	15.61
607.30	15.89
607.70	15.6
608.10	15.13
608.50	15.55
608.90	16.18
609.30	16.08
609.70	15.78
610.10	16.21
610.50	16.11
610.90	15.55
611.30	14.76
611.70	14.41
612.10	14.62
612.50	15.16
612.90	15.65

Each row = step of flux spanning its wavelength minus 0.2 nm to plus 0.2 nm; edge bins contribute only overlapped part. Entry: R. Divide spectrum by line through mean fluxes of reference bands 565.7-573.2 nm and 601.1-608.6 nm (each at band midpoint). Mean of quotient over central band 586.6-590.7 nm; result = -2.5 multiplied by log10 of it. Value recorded 0.11 mag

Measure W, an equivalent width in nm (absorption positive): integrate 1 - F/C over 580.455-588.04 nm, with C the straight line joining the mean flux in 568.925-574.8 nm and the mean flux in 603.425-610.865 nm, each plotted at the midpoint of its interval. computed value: 0.43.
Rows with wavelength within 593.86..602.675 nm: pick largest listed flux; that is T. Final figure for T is 15.48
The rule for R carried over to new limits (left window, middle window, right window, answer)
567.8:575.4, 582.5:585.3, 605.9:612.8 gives 0.10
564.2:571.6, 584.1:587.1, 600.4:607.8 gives 0.10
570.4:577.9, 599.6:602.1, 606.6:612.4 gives 0.03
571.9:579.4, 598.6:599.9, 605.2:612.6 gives 0.06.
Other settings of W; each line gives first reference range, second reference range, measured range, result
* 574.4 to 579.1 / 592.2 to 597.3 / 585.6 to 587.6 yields -0.07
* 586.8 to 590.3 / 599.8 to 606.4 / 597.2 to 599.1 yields 0.07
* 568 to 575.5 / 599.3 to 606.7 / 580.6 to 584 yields 0.15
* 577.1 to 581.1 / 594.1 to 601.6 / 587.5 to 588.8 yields 0.04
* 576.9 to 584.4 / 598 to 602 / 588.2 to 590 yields 0.10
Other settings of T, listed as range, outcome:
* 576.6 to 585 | 15.13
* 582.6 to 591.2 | 13.95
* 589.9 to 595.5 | 13.59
